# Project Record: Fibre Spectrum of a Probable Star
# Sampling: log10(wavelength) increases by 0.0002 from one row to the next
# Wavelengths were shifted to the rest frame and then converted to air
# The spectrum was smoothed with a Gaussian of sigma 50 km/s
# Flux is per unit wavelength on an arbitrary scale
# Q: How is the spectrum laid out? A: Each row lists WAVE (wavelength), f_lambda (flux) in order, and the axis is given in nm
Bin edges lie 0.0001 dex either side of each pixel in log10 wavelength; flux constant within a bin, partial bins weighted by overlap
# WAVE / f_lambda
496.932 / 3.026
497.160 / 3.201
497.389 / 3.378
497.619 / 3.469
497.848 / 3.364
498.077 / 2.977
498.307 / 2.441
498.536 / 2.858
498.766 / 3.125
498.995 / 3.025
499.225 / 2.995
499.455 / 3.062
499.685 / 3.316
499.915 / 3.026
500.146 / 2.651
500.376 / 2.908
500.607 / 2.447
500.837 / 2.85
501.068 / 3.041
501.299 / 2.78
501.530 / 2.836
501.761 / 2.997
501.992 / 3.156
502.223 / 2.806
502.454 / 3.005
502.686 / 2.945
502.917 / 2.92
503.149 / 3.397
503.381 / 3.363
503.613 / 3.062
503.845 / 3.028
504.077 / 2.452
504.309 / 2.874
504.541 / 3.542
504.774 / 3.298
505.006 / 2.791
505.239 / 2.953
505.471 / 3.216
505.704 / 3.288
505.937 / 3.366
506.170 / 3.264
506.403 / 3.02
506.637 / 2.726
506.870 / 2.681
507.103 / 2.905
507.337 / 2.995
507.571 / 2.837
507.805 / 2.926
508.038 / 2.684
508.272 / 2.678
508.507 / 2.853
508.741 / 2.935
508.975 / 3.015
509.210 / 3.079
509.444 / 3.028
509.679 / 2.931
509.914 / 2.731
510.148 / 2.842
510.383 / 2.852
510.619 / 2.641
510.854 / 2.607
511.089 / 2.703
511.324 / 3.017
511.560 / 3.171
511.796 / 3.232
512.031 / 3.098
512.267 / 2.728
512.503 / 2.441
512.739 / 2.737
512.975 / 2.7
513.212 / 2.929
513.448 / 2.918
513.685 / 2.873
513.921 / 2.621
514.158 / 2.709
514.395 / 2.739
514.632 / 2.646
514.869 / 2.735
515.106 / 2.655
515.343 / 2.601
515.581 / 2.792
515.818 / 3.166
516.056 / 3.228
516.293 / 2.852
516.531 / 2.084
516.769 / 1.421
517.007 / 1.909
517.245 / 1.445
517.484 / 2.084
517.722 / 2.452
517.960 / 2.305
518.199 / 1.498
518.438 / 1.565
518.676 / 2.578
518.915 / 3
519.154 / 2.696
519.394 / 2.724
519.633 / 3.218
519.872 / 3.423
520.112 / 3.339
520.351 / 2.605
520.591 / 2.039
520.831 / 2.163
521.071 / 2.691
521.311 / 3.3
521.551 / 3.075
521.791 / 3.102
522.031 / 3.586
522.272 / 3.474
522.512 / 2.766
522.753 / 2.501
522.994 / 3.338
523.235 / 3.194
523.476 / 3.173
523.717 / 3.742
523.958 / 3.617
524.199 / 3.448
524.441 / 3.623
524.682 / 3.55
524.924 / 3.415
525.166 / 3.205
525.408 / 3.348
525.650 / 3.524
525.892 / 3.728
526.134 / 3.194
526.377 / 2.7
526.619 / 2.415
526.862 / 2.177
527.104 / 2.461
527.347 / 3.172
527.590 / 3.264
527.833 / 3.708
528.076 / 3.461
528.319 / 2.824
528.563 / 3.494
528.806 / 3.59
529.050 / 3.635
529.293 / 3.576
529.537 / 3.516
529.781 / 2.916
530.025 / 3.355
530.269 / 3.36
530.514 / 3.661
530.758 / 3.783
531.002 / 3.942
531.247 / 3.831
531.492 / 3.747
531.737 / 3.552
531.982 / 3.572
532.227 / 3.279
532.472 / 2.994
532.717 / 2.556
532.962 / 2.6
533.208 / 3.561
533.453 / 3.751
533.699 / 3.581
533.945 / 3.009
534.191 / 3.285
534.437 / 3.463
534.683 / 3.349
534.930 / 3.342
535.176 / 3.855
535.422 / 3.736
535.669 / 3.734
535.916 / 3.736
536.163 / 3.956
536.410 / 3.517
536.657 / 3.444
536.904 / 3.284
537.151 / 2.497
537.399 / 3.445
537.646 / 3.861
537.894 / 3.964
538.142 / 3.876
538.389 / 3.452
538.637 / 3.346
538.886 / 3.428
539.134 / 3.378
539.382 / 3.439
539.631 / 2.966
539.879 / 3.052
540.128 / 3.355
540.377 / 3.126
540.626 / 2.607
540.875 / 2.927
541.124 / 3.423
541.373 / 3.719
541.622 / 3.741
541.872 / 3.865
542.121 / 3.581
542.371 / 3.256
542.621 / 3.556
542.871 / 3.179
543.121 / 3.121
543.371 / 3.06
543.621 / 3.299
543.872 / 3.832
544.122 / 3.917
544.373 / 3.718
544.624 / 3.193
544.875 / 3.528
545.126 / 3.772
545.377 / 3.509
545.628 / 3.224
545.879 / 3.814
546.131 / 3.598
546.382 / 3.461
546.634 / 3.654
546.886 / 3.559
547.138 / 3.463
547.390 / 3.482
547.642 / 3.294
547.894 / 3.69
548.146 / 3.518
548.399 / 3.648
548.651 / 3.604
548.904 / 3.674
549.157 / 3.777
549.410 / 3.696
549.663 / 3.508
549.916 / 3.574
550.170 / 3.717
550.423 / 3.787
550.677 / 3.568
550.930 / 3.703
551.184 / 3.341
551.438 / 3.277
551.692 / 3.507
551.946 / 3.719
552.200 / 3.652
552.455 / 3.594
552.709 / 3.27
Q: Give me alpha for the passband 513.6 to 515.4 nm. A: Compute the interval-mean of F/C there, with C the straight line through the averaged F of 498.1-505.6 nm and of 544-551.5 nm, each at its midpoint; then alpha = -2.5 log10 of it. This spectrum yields 0.16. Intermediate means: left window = 2.97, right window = 3.58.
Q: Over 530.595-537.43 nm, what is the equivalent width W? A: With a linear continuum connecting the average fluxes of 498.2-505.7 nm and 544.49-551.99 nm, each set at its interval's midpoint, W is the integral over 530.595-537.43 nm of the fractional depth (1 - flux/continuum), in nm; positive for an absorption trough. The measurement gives -0.13 nm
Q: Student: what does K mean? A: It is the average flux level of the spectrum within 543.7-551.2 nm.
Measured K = 3.6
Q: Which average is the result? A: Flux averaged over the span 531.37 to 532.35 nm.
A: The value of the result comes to 3.54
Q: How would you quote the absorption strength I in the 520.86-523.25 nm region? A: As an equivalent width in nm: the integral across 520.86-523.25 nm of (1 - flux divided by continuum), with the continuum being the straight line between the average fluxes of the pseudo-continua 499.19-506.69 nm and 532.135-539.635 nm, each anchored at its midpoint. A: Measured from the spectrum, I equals 0.14 nm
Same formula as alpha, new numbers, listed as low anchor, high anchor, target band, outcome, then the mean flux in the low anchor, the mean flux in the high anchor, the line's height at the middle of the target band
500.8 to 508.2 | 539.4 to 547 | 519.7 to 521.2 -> 0.16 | 3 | 3.42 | 3.17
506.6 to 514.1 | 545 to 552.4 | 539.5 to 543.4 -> 0.05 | 2.85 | 3.58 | 3.44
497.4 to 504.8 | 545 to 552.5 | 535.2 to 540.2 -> -0.01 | 3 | 3.58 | 3.45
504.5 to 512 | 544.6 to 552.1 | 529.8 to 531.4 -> -0.10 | 2.96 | 3.57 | 3.3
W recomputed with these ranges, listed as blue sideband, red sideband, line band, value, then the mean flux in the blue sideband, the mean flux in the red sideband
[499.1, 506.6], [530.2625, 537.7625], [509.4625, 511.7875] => 0.20 nm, 3.02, 3.46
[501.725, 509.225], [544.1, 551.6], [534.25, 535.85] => -0.08 nm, 3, 3.57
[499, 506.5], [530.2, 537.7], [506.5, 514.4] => 0.72 nm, 3.02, 3.46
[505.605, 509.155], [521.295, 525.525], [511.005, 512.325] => 0.01 nm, 2.94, 3.3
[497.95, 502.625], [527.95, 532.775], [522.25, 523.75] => 0.09 nm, 2.92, 3.44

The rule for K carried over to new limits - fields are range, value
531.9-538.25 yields 3.43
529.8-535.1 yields 3.4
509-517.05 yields 2.76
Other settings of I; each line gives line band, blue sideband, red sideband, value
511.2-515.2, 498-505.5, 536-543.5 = 0.35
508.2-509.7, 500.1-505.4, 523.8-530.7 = 0.05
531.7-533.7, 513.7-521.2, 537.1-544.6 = -0.09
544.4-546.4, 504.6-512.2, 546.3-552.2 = 0.00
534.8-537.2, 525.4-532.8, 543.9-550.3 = -0.09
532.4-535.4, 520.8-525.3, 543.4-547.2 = 0.08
